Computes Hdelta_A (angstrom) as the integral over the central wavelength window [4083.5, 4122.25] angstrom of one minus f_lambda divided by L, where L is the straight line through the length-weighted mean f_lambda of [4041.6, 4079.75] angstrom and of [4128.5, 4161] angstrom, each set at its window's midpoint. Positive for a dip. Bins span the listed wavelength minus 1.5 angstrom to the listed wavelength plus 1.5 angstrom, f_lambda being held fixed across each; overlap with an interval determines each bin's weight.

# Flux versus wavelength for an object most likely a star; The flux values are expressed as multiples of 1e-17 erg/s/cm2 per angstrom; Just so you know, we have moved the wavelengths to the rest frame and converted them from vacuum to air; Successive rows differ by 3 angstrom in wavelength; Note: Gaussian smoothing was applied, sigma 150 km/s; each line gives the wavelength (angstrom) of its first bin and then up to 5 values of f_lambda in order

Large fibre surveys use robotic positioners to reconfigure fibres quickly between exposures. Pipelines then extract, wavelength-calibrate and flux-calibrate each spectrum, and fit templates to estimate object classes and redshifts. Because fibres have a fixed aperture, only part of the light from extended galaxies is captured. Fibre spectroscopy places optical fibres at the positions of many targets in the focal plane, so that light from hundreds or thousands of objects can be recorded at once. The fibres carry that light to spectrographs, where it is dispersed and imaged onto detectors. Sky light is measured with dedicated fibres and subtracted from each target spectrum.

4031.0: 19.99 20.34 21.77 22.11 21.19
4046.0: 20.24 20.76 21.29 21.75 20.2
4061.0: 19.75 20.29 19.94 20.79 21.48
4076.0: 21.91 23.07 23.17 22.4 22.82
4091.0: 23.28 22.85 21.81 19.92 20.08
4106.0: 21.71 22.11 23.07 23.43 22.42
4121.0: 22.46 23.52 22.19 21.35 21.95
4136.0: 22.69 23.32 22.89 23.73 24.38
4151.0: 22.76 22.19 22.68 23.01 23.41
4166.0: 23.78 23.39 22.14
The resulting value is -0.5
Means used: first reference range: 20.9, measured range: 22.2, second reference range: 22.8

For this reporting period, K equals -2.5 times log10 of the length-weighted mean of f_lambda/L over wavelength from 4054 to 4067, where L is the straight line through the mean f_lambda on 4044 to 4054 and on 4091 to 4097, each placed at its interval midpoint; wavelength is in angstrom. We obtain 0.05 mag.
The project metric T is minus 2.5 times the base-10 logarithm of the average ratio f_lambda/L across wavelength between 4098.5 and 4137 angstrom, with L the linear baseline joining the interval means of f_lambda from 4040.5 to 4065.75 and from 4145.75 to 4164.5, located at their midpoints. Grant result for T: 0.01 mag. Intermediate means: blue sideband 20.7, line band 22.1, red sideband 23.1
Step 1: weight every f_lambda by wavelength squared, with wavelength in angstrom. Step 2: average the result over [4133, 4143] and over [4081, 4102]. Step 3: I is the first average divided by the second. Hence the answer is 1.05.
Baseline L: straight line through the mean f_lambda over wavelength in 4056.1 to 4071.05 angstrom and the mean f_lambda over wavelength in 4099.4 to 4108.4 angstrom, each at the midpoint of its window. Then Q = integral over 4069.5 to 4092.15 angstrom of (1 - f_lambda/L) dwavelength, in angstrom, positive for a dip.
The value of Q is -2.2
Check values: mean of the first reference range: 20.2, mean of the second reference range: 20.8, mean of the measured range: 22.4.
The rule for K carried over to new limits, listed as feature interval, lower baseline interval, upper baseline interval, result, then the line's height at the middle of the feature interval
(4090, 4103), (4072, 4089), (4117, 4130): 0.039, 22.5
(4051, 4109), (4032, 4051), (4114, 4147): 0.013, 21.8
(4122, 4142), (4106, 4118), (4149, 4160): 0.007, 22.7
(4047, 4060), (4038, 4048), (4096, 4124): 0.020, 21.3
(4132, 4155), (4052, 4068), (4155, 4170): -0.015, 22.7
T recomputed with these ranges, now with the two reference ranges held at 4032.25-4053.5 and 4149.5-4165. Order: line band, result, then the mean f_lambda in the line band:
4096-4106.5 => 0.062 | 20.8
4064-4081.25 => 0.007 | 21.4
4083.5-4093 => -0.051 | 22.8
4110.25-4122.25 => -0.030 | 22.8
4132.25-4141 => -0.010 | 22.7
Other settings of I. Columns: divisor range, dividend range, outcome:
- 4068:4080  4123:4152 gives 1.09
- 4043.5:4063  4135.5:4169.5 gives 1.18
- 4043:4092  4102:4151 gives 1.09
